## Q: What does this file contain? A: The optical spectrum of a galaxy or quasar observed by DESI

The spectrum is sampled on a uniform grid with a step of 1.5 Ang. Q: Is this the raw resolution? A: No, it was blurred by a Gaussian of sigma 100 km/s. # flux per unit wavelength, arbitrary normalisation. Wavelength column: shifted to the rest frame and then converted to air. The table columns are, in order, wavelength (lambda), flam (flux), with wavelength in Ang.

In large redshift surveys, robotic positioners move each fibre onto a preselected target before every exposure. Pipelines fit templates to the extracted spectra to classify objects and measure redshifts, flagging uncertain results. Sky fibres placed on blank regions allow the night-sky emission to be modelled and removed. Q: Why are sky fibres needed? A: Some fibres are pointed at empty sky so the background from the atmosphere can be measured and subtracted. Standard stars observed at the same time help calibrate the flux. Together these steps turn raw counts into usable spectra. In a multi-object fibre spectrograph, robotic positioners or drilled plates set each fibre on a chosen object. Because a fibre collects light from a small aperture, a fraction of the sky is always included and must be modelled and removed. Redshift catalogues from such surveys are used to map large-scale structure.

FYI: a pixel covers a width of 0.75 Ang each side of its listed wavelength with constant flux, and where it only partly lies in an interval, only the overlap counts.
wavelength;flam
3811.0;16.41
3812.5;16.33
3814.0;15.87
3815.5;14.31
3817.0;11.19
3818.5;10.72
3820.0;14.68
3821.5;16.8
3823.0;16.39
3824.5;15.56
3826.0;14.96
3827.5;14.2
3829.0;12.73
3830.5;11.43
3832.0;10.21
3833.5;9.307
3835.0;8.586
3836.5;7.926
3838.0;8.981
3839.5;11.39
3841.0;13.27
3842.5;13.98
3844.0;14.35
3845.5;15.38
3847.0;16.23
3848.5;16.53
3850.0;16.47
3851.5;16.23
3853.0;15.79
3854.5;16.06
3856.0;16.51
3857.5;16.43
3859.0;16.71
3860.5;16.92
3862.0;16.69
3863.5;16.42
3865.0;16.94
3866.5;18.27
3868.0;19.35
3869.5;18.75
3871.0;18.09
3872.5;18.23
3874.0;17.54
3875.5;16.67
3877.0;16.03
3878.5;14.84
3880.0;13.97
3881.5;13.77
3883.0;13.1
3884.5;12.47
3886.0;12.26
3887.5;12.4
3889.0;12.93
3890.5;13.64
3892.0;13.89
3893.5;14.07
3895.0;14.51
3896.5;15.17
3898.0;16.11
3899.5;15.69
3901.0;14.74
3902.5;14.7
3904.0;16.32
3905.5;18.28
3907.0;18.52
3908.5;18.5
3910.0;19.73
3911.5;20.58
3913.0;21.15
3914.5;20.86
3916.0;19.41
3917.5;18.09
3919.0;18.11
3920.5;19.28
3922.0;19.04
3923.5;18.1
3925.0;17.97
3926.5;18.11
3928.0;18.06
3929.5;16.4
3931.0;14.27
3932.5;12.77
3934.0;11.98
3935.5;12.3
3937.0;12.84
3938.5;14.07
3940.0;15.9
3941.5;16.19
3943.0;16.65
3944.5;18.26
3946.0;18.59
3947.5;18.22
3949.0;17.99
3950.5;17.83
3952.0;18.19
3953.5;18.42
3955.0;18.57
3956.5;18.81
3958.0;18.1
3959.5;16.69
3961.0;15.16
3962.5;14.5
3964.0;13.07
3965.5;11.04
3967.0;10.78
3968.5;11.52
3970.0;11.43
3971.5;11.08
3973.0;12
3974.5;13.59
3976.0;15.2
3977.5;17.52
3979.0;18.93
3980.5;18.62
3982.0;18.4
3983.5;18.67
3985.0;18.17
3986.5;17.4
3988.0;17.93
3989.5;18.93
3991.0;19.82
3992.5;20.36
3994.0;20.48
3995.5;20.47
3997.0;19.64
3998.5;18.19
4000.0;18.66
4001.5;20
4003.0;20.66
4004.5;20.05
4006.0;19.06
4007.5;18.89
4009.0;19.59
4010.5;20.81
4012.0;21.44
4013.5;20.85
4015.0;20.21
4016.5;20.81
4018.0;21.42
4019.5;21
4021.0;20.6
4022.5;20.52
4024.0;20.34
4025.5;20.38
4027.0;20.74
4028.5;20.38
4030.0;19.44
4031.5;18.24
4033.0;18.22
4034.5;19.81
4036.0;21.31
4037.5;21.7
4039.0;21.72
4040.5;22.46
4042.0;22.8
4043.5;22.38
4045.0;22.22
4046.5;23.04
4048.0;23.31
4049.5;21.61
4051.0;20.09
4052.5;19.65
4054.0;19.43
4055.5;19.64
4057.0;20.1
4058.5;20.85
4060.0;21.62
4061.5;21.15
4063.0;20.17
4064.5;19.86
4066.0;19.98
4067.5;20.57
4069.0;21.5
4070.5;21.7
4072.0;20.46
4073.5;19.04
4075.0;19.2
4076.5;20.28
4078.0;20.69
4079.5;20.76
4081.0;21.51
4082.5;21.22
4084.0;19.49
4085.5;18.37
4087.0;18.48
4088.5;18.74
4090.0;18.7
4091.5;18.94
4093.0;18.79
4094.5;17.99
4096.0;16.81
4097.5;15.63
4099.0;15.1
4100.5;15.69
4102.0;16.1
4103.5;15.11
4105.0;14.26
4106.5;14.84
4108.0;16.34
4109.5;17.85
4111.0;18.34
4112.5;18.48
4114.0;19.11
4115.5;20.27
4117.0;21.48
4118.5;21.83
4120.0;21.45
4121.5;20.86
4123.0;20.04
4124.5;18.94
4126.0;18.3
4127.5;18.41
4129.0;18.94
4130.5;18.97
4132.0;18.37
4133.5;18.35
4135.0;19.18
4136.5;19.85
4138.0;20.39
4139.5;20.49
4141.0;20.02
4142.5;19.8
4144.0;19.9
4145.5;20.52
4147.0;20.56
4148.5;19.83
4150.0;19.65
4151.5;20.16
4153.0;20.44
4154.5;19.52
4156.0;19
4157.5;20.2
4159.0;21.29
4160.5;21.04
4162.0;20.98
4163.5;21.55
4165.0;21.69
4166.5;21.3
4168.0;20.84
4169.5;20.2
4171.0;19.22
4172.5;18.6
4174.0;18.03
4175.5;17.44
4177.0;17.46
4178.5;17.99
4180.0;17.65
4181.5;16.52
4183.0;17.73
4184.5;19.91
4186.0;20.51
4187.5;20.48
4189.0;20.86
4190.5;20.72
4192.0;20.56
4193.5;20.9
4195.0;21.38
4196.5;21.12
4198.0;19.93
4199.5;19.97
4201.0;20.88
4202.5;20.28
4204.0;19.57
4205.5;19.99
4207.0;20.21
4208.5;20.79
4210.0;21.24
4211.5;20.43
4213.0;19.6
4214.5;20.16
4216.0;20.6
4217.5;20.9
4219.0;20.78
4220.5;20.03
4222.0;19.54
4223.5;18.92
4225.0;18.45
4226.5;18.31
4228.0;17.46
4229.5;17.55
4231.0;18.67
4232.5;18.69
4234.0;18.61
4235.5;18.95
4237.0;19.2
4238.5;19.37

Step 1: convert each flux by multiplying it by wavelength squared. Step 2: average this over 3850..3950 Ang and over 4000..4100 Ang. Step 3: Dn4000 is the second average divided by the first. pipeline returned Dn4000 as 1.32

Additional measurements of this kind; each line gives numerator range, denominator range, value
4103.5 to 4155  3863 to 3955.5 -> 1.30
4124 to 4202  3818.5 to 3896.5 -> 1.57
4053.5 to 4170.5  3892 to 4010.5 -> 1.24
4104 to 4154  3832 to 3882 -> 1.45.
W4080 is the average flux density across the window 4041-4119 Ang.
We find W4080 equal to 19.5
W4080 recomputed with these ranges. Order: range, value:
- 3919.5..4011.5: 17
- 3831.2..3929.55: 15.8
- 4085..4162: 18.9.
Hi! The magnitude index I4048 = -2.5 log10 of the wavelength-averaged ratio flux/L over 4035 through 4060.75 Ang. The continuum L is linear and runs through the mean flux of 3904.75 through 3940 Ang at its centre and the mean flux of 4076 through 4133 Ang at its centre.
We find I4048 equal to -0.18 mag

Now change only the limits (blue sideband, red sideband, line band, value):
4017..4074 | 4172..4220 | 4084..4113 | 0.19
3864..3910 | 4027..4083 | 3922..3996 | 0.10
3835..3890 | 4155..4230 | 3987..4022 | -0.17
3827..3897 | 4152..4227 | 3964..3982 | 0.18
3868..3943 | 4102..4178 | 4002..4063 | -0.16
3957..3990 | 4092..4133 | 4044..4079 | -0.21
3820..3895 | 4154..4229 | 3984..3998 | -0.15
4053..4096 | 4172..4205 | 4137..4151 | -0.03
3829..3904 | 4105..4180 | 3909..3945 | -0.09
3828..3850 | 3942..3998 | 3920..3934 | -0.10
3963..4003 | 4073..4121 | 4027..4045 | -0.19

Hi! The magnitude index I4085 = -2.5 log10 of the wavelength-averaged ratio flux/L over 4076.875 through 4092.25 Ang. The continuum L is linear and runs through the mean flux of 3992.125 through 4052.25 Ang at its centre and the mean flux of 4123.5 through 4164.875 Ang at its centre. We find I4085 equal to 0.03 mag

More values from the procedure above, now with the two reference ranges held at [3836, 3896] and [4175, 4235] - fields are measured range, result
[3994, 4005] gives -0.17 mag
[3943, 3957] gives -0.13 mag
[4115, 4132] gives -0.08 mag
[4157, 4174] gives -0.08 mag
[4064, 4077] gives -0.14 mag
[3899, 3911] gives -0.10 mag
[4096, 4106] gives 0.18 mag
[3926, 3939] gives 0.11 mag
